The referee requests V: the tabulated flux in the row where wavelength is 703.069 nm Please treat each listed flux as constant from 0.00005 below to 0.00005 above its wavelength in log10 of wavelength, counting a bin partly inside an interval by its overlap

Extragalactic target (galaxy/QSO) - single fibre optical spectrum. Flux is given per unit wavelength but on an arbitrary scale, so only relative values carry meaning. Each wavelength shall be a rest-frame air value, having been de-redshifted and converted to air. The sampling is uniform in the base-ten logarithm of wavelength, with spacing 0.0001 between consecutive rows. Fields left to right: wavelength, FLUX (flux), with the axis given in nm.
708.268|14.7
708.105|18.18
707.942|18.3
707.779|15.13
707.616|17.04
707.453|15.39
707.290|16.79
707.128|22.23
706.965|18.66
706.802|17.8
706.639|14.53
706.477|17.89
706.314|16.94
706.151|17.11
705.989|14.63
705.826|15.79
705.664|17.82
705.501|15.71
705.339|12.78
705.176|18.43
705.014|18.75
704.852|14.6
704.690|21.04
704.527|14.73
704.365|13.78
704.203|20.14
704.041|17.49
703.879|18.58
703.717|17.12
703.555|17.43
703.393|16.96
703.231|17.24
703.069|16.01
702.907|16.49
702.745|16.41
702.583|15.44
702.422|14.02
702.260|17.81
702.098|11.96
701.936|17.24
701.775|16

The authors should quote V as 16.01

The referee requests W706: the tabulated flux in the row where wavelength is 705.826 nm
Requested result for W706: 15.79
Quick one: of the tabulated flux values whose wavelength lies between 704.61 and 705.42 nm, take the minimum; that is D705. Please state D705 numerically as 12.78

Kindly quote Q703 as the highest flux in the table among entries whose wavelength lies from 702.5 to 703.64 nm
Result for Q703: 17.43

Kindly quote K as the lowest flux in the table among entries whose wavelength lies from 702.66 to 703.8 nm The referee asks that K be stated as 16.01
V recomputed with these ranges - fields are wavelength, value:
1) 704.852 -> 14.6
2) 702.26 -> 17.81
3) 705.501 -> 15.71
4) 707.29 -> 16.79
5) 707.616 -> 17.04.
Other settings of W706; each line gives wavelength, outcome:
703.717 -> 17.12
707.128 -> 22.23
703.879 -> 18.58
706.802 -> 17.8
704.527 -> 14.73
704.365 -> 13.78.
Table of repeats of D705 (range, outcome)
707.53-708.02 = 15.13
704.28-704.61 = 13.78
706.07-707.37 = 14.53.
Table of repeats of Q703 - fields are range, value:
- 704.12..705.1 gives 21.04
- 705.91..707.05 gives 18.66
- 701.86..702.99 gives 17.81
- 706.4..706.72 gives 17.89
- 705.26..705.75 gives 17.82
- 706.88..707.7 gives 22.23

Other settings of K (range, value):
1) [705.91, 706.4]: 14.63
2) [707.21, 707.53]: 15.39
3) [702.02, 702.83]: 11.96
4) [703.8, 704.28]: 17.49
